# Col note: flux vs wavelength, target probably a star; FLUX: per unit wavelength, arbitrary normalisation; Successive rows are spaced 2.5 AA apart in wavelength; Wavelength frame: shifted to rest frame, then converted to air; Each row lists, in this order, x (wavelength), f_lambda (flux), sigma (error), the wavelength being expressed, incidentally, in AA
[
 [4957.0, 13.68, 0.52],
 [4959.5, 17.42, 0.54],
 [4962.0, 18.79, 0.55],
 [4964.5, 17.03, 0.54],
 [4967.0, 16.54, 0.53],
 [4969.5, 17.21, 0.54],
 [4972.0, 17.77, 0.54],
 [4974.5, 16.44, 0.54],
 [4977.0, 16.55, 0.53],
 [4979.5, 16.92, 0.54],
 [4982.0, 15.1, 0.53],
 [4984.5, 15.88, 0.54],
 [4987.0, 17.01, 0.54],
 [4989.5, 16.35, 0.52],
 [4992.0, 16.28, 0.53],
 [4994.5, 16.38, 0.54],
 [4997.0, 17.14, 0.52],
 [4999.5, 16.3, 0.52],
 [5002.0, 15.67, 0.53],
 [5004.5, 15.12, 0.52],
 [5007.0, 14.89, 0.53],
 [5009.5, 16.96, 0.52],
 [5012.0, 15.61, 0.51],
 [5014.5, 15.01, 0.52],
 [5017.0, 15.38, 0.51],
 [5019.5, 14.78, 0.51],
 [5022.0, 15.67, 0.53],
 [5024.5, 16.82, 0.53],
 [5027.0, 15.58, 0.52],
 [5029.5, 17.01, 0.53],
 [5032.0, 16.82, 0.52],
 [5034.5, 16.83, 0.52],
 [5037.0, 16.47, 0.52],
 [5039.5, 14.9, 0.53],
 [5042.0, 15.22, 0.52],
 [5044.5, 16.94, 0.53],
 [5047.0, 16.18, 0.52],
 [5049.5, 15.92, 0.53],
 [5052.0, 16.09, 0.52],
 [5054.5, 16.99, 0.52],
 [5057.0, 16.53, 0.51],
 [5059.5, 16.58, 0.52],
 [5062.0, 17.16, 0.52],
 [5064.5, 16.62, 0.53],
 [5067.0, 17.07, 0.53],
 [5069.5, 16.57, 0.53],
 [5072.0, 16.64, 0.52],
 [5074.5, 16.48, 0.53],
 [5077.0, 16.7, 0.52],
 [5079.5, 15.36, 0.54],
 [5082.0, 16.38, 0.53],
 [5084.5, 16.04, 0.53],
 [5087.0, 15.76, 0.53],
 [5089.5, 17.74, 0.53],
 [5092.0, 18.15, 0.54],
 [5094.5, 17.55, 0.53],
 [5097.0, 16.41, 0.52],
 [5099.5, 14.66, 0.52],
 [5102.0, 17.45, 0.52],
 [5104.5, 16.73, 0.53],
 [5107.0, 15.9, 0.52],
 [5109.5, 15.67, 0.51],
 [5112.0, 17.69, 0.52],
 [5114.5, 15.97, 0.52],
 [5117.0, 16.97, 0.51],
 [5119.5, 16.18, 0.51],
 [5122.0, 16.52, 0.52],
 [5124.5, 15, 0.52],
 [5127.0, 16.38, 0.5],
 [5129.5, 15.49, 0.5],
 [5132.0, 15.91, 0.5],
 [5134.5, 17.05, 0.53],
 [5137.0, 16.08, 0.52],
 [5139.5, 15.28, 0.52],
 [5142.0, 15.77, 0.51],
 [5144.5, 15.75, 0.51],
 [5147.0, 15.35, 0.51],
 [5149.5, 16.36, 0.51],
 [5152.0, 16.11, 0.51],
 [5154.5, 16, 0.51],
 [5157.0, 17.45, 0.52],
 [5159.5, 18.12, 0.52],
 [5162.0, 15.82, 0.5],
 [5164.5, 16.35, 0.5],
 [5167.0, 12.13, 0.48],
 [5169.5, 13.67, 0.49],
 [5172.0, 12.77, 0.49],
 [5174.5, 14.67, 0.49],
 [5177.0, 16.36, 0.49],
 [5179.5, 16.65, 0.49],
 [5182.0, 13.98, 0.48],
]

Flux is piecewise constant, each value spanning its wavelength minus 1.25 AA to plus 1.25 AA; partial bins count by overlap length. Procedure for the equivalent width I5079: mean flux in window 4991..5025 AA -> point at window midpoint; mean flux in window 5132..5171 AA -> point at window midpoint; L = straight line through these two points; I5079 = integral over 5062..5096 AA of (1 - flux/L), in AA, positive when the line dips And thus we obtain -1.9 AA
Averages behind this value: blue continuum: 15.8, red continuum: 15.8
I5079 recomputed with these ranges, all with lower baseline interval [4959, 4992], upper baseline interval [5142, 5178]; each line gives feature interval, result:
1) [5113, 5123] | -0.4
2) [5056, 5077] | -0.7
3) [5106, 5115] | -0.3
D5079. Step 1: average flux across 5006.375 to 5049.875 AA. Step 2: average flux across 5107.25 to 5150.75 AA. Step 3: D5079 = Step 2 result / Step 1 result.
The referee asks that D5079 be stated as 1.0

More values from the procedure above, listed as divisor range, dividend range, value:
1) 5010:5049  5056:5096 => 1.05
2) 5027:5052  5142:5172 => 0.96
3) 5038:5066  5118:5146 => 0.98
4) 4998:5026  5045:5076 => 1.06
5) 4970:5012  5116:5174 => 0.97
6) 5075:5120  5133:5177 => 0.94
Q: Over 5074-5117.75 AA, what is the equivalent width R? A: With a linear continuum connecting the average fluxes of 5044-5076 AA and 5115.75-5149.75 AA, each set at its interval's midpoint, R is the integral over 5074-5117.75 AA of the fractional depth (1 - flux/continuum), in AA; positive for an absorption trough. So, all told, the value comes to -0.6 AA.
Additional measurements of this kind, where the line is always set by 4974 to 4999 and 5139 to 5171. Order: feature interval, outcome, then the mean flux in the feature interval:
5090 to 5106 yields -0.93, 16.9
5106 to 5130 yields -0.54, 16.2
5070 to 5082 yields -0.22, 16.3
